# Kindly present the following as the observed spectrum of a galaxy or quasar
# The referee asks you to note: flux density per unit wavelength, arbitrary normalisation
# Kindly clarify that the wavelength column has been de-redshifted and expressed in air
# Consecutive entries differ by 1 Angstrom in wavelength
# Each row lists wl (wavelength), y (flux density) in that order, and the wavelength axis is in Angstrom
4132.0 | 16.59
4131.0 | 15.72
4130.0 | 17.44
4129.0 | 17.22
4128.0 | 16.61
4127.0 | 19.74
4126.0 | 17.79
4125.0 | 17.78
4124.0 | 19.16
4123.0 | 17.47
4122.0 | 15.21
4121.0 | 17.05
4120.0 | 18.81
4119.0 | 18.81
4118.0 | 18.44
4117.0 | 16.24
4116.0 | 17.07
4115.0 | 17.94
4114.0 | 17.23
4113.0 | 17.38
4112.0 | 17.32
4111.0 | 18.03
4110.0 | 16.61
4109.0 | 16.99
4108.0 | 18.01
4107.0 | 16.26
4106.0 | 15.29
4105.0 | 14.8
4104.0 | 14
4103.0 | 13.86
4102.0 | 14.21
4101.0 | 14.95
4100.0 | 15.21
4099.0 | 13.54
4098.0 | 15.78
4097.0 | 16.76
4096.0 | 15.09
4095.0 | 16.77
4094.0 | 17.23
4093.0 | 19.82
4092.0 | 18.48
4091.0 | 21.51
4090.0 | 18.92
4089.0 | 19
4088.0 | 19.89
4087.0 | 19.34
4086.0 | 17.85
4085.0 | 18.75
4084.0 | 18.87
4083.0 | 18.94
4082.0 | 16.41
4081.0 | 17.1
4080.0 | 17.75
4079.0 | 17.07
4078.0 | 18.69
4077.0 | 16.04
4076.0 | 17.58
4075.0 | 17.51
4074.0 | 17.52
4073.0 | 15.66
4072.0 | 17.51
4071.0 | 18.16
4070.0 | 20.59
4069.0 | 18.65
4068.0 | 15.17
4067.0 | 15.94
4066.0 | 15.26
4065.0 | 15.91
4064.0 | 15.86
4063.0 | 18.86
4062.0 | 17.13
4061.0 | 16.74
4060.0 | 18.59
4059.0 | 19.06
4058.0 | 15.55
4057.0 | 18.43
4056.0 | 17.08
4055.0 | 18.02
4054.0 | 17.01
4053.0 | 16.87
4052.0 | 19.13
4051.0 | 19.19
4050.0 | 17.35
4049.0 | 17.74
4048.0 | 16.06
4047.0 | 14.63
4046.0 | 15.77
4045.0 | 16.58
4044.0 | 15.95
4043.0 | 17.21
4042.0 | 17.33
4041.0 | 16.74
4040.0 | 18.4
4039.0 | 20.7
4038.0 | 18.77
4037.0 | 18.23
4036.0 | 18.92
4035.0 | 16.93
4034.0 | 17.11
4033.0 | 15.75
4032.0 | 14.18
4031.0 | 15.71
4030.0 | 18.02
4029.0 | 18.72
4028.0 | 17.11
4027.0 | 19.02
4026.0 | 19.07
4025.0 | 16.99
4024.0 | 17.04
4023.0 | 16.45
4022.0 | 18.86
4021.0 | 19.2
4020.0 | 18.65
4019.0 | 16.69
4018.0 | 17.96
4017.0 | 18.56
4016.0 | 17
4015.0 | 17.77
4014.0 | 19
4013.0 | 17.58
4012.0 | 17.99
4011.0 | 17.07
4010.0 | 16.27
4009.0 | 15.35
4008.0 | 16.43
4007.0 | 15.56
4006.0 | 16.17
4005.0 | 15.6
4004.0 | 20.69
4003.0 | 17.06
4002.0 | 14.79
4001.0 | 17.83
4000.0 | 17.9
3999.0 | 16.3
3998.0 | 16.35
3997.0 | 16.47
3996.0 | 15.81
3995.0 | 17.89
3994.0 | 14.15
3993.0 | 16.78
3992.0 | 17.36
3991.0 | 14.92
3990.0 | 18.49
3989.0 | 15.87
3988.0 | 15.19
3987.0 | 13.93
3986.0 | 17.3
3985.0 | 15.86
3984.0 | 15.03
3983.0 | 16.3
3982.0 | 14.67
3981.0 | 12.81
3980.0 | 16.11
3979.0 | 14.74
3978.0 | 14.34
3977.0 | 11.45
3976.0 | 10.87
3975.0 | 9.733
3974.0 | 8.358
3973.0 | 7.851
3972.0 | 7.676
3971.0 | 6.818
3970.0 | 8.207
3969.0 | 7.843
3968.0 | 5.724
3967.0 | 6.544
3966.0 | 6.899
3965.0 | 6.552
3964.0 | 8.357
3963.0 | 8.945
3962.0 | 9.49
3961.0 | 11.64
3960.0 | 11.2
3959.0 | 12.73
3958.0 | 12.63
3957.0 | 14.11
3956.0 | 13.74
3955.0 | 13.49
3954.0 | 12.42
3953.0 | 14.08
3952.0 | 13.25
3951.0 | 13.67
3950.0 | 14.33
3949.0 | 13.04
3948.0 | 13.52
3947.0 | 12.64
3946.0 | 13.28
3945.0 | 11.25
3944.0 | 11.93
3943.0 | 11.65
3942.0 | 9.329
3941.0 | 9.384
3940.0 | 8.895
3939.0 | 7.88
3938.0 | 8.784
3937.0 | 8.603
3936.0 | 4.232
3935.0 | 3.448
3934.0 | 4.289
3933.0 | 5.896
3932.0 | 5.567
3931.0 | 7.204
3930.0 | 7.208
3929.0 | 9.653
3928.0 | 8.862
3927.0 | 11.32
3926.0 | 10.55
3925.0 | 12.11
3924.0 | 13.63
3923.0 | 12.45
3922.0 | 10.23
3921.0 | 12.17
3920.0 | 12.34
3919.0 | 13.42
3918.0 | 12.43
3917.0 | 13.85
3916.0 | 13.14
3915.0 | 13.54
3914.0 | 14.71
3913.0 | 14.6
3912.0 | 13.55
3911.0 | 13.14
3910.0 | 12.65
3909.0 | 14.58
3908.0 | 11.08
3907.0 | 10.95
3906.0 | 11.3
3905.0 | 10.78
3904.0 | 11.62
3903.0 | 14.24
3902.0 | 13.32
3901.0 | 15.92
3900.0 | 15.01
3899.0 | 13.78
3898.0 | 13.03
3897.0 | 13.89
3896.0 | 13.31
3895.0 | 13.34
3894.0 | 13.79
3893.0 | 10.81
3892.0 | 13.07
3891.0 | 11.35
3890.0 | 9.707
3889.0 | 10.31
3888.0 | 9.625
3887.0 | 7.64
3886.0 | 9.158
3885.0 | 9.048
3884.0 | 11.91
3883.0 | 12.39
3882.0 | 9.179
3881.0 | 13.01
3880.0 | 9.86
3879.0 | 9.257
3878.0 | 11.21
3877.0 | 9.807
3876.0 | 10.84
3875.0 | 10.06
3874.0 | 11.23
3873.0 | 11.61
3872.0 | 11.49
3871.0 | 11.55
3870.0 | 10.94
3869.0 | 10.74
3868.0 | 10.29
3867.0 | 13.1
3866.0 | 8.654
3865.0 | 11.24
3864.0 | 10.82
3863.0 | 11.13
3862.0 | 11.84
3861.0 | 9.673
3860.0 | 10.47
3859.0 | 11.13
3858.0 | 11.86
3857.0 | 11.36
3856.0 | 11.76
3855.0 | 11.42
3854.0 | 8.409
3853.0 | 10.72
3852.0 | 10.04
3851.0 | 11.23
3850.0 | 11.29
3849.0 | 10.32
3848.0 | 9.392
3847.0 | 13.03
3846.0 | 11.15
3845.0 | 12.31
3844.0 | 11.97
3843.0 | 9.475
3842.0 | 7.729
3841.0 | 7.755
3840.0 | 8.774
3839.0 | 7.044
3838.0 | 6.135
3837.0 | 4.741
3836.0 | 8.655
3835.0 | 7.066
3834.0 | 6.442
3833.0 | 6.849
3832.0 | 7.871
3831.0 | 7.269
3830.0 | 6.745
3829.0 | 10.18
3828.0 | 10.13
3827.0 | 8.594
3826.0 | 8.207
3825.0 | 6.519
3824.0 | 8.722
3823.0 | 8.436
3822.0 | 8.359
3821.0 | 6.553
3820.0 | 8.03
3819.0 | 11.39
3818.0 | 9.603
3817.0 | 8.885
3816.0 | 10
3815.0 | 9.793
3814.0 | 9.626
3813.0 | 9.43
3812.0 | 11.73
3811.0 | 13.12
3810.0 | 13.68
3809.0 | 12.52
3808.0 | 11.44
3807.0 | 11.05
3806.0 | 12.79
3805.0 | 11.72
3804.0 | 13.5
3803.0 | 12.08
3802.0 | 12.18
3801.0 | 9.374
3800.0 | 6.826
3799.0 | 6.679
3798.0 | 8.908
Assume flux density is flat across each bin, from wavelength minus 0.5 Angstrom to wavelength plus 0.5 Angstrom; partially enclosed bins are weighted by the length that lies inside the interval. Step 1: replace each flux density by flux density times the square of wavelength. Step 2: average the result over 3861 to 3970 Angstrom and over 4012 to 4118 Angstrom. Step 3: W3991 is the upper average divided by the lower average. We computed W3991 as 1.7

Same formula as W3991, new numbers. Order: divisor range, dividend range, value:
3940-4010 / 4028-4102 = 1.38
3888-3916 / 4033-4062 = 1.47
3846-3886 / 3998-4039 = 1.73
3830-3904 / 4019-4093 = 1.83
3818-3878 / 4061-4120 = 2.00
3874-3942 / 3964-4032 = 1.43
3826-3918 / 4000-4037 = 1.71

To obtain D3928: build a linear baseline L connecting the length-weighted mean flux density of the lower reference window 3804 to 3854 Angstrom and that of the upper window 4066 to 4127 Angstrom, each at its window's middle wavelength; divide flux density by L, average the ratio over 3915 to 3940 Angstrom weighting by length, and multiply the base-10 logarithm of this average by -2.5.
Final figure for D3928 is 0.27 mag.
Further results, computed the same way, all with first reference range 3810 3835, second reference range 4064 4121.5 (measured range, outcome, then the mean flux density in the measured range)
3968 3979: 0.40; 9.4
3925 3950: 0.32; 9.27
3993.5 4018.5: -0.17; 16.9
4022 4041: -0.15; 17.6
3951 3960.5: -0.01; 13.1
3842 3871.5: -0.10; 10.9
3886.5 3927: -0.09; 12.5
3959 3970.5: 0.48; 8.5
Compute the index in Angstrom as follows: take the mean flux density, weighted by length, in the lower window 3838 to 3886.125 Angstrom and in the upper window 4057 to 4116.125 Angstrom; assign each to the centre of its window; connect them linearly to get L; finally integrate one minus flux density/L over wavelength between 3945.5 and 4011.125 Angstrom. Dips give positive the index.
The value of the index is 2.8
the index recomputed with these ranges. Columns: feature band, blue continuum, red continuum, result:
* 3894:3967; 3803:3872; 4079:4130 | 6.1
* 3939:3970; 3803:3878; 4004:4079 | 6.9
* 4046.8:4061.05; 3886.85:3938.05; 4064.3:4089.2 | -0.7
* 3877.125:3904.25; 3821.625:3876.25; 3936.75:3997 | -3.0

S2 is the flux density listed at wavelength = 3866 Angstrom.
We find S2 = 8.654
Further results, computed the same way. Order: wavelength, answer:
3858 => 11.86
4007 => 15.56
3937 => 8.603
